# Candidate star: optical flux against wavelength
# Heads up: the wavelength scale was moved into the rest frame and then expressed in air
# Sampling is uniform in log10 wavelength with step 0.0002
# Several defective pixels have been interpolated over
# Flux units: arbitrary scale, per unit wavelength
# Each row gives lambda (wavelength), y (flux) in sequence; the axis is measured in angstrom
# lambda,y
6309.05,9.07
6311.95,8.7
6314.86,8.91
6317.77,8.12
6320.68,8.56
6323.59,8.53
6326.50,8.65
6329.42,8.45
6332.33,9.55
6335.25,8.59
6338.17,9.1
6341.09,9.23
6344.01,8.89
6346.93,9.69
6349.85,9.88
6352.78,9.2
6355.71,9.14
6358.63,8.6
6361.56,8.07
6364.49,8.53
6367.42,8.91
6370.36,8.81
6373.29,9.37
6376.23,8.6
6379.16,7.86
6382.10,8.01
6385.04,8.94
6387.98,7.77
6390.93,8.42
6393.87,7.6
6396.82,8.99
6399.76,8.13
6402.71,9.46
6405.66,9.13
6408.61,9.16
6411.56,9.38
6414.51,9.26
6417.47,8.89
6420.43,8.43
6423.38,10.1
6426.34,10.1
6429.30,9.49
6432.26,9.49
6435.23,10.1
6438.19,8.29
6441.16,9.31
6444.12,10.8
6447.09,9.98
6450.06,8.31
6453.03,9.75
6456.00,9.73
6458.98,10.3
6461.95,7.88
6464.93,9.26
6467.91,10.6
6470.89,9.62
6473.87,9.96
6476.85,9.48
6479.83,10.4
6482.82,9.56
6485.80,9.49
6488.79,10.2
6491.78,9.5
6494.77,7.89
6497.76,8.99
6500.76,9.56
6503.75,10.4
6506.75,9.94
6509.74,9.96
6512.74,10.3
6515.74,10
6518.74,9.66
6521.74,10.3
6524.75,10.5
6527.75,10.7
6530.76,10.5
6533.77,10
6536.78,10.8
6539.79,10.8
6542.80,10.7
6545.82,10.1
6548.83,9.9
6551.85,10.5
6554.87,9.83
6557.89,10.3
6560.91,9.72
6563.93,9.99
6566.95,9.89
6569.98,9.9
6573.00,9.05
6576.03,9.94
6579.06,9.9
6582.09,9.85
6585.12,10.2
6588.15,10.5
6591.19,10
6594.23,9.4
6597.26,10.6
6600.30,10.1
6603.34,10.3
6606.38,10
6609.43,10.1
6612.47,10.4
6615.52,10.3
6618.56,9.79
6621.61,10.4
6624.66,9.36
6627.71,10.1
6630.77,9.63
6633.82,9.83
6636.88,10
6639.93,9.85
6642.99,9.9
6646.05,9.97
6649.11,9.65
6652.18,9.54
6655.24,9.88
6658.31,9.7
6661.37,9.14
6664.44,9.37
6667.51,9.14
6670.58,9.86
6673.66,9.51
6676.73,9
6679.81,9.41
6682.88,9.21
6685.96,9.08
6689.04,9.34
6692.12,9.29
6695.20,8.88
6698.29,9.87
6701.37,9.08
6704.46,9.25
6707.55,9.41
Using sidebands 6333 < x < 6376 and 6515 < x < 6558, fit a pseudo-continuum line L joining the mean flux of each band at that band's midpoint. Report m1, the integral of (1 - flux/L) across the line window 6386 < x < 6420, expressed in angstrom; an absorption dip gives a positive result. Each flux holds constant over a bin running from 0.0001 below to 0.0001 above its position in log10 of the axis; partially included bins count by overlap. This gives 2.2 angstrom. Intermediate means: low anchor 9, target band 8.74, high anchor 10.3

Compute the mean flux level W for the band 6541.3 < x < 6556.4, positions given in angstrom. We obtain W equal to 10.2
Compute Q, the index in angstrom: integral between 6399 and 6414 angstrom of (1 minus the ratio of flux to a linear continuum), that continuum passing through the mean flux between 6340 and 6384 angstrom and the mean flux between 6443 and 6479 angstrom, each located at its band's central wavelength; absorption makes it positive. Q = 0.2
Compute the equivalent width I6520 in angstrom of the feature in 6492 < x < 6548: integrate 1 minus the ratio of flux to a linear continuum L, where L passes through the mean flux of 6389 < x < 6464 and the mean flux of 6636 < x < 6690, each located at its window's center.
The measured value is -4.3 angstrom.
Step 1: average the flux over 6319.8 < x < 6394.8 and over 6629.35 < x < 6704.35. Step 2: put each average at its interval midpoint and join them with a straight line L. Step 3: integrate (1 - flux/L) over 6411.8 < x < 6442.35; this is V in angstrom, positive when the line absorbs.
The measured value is -1.5 angstrom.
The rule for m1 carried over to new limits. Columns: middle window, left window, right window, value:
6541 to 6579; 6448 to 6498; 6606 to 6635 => -0.80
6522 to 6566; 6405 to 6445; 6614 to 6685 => -3.48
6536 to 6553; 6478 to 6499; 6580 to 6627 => -1.22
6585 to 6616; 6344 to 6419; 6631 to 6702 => -2.74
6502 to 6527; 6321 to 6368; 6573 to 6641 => -1.34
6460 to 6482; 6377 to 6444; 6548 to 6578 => -0.66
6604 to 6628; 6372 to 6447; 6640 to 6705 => -1.82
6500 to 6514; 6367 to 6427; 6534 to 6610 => -0.64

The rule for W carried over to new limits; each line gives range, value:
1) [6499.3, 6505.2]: 9.99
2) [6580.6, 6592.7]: 10.1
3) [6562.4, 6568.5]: 9.94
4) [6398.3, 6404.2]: 8.79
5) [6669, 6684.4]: 9.4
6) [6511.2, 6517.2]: 10.1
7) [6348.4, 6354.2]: 9.53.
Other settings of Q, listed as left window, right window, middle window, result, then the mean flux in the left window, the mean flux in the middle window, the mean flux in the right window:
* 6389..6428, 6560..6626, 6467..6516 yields -1.6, 8.99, 9.74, 9.99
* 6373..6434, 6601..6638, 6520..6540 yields -2.0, 8.88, 10.5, 10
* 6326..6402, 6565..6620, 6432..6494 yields -2.1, 8.74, 9.6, 10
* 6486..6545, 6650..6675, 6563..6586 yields 0.0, 10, 9.83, 9.52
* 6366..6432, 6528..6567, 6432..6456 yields -0.6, 8.87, 9.52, 10.3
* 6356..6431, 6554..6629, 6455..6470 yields -0.5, 8.81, 9.55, 10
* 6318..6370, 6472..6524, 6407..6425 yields 0.2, 8.89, 9.21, 9.75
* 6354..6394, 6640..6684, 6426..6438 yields -1.2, 8.51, 9.6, 9.53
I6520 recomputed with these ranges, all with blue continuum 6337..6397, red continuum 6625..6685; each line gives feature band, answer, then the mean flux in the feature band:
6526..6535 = -1.2 angstrom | 10.4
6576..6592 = -1.2 angstrom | 10.1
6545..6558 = -1.1 angstrom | 10.1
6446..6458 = -0.6 angstrom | 9.46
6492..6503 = 0.2 angstrom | 9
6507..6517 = -1.0 angstrom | 10.1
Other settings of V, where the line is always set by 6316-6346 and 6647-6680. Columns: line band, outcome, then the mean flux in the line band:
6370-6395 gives 1.5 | 8.37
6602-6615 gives -1.2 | 10.2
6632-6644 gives -0.6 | 9.89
